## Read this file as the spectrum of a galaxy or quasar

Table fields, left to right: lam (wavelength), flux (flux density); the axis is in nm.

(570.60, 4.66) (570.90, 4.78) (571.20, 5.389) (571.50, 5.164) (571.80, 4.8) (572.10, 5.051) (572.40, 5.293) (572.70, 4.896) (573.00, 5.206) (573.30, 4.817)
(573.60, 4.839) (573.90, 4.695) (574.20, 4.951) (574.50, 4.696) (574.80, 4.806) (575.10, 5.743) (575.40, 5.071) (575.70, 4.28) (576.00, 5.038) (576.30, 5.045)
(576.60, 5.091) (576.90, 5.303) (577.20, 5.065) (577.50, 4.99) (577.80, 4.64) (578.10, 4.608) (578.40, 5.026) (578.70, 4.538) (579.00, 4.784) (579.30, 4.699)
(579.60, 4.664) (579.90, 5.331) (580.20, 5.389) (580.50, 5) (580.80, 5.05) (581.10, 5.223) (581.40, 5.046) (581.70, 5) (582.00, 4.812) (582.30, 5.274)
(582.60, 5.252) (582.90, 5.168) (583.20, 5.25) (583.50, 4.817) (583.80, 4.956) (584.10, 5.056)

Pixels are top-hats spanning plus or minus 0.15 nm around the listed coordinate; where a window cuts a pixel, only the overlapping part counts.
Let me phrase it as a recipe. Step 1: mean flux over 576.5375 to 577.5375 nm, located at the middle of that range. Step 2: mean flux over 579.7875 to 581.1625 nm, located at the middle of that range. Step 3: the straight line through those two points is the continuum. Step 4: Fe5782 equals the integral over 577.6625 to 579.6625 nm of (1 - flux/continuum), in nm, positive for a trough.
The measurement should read 0.17 nm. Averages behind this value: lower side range 5.13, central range 4.71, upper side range 5.19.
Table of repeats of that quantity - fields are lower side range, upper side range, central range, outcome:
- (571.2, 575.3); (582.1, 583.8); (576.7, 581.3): 0.11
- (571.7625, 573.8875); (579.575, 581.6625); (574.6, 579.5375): 0.14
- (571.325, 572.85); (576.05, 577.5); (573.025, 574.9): 0.09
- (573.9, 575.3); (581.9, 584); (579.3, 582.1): 0.01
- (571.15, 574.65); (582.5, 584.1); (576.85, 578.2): 0.03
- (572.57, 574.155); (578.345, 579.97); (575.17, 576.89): -0.04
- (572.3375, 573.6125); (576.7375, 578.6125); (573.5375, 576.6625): 0.03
